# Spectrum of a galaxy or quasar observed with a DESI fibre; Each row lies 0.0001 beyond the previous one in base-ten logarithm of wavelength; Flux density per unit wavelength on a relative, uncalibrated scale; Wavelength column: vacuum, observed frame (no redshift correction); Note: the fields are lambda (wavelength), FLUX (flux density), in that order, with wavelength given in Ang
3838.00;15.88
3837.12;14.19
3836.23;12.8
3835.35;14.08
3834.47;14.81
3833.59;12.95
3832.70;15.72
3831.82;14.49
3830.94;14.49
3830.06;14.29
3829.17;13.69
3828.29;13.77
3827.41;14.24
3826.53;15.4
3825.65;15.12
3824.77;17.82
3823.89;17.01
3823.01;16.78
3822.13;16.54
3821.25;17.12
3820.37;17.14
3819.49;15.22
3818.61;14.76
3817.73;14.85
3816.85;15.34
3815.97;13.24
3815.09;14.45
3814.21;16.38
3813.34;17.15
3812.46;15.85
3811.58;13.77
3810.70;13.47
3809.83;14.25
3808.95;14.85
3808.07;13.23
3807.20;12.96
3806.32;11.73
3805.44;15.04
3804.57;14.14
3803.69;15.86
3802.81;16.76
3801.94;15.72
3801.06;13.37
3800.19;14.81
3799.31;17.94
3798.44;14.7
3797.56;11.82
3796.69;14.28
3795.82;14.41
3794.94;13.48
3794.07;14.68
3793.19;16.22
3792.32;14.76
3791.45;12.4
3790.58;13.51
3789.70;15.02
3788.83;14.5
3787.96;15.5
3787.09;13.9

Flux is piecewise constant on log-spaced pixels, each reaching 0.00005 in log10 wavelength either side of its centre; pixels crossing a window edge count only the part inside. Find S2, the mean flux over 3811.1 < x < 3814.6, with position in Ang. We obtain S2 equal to 15.8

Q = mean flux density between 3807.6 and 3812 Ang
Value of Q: 13.9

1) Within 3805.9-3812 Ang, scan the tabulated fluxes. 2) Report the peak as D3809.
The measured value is 14.85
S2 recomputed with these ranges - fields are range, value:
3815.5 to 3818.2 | 14.5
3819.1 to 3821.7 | 16.5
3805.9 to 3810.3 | 13.4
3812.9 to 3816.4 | 15.3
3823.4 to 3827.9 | 15.9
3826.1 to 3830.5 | 14.3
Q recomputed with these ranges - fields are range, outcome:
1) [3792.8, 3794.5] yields 15.4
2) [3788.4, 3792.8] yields 14.1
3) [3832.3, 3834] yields 14.3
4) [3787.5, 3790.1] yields 15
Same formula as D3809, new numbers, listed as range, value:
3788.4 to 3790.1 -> 15.02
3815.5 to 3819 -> 15.34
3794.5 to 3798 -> 14.41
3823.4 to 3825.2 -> 17.82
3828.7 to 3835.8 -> 15.72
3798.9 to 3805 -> 17.94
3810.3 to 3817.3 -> 17.15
